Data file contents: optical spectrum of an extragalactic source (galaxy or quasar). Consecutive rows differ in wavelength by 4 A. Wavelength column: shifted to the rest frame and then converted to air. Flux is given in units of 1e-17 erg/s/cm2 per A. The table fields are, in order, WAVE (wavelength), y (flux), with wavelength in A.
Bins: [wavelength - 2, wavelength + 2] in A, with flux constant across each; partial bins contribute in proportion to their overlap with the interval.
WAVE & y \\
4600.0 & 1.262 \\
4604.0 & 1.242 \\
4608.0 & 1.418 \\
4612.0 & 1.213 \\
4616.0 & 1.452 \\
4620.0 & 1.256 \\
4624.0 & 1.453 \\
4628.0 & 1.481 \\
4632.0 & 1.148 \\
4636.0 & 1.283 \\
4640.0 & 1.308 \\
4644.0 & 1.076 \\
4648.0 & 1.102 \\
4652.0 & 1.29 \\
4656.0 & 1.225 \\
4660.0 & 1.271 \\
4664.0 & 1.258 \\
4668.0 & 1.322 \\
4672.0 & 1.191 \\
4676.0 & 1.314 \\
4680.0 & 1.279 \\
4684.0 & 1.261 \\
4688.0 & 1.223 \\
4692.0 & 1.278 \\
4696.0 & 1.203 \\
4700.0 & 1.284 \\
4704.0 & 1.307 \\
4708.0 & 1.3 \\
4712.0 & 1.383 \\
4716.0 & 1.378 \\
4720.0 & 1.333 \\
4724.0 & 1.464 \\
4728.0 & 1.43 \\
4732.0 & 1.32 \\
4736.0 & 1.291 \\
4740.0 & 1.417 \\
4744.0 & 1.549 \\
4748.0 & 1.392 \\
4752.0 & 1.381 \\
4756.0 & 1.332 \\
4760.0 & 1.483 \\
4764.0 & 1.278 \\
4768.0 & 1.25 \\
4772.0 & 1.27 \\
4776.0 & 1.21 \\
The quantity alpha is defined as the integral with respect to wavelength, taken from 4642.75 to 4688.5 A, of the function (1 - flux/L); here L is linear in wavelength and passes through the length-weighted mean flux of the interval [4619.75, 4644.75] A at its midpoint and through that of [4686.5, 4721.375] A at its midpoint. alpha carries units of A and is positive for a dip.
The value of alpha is 2.18 A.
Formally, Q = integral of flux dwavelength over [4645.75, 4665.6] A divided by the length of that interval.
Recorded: 1.23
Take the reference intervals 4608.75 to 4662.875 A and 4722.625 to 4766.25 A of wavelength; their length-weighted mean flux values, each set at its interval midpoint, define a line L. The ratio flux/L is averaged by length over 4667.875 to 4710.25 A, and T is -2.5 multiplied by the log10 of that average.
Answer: 0.05 mag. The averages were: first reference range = 1.28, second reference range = 1.39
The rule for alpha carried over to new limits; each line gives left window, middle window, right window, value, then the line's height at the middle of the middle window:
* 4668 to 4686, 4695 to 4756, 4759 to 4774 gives -3.5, 1.29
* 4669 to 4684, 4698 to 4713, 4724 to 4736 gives 0.1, 1.33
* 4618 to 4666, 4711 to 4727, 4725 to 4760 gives -0.3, 1.37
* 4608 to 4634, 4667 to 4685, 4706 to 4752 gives 1.2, 1.36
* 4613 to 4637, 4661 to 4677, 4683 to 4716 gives 0.5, 1.31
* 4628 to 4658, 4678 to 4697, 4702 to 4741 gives 0.7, 1.3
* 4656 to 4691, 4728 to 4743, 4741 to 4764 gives 0.1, 1.38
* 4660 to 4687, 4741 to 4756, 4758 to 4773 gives -1.3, 1.31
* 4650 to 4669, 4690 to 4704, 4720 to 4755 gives 0.7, 1.33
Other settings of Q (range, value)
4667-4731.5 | 1.31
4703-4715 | 1.34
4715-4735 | 1.38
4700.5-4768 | 1.37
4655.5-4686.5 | 1.27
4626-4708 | 1.26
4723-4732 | 1.42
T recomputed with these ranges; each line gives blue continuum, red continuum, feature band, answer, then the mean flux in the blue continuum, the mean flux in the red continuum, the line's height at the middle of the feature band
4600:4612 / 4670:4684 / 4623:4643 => -0.03 mag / 1.3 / 1.26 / 1.28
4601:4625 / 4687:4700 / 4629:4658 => 0.07 mag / 1.33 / 1.24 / 1.3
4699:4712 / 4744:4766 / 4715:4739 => -0.02 mag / 1.31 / 1.39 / 1.35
